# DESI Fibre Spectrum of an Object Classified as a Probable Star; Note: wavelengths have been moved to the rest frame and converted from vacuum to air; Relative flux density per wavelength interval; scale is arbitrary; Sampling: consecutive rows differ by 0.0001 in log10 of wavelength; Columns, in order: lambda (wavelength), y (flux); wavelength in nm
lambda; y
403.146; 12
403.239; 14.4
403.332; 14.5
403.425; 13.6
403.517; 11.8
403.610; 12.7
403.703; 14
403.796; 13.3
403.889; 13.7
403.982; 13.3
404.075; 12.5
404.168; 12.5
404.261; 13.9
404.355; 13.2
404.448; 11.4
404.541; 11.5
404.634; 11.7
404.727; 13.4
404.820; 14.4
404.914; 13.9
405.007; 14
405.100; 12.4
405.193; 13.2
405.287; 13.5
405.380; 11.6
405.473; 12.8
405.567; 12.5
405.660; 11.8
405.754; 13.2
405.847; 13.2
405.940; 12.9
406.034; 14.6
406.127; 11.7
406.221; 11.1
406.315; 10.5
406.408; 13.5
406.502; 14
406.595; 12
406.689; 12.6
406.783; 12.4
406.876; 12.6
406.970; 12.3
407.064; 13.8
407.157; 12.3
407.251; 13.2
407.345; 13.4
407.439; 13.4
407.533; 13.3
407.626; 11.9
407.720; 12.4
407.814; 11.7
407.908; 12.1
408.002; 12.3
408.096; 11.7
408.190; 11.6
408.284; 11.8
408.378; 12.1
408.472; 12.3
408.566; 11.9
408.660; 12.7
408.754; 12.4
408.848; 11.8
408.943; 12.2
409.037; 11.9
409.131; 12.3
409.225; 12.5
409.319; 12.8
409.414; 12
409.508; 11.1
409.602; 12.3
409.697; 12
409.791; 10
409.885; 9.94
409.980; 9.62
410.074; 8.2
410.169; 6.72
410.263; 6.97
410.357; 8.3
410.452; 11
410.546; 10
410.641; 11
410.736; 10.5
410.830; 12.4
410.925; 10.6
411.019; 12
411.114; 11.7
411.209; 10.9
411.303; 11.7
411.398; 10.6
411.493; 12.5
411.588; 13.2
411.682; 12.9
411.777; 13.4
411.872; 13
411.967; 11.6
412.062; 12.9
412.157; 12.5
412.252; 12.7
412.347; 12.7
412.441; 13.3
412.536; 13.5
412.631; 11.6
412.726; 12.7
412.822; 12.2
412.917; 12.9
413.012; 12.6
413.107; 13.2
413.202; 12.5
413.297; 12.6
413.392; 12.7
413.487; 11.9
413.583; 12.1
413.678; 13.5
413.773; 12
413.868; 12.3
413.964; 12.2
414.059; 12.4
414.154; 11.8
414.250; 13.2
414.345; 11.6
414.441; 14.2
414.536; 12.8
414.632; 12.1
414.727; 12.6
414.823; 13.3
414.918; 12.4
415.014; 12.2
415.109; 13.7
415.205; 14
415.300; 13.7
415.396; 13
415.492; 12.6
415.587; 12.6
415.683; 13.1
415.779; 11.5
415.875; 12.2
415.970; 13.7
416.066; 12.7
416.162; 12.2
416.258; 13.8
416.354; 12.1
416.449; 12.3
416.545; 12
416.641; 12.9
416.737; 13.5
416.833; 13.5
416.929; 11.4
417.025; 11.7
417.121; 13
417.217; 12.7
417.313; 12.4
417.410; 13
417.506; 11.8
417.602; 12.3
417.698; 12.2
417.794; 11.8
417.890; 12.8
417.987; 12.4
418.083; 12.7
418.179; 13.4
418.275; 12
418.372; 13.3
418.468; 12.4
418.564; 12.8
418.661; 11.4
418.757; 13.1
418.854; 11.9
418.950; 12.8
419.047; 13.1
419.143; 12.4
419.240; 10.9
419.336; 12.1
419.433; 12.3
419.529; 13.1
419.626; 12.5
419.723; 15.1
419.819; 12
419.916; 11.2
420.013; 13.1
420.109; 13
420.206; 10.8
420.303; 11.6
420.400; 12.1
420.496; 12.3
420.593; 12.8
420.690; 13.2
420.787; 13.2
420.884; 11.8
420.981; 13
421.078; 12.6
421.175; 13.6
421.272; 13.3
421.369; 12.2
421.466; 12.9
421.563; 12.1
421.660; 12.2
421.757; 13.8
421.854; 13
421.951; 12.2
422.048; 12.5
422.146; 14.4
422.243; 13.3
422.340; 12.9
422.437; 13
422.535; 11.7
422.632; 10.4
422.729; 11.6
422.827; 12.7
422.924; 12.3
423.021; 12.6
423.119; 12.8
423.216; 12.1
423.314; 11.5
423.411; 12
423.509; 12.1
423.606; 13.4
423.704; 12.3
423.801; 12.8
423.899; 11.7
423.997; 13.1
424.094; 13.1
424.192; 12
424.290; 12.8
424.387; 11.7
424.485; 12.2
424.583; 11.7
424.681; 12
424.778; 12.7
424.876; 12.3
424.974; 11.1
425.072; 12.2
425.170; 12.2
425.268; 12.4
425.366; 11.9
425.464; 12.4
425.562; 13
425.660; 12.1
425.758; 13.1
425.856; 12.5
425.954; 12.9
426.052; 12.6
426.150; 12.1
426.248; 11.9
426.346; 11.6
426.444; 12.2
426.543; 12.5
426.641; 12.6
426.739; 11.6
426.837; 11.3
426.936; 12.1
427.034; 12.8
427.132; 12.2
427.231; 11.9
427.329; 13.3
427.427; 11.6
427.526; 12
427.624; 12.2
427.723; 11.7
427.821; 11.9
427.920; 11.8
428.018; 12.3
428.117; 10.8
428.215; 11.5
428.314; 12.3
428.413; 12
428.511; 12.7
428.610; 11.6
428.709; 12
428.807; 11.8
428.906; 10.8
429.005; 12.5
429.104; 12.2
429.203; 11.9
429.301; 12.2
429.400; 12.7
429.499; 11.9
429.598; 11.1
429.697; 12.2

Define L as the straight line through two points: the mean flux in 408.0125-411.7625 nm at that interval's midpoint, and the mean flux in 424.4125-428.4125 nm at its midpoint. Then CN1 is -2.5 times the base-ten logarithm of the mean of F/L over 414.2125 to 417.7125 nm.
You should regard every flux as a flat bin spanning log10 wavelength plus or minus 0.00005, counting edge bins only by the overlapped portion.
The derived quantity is -0.101 mag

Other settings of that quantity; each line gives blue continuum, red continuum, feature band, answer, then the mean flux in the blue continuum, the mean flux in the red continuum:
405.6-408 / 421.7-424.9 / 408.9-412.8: 0.10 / 12.6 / 12.4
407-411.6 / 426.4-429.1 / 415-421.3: -0.08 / 11.5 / 12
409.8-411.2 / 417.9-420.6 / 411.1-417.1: -0.15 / 9.95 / 12.4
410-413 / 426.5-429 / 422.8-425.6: -0.04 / 11.5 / 12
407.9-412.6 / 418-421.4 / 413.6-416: -0.06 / 11.6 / 12.5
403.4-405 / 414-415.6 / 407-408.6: 0.04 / 13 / 12.8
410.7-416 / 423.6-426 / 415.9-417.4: -0.02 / 12.5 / 12.4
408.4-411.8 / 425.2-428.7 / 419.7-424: -0.06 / 11.2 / 12.2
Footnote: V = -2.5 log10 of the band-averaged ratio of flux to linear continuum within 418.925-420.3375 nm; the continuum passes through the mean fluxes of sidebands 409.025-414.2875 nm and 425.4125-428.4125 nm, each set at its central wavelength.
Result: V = -0.04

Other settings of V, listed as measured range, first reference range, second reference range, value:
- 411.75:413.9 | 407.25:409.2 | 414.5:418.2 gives -0.011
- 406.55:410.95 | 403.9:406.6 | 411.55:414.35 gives 0.101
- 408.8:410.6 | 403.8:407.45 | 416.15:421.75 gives 0.198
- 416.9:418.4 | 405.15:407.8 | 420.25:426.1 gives 0.010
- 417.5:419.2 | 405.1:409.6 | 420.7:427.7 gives -0.007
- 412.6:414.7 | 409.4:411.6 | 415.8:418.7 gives -0.092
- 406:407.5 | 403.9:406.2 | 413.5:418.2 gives 0.011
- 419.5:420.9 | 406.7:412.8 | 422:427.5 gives -0.032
